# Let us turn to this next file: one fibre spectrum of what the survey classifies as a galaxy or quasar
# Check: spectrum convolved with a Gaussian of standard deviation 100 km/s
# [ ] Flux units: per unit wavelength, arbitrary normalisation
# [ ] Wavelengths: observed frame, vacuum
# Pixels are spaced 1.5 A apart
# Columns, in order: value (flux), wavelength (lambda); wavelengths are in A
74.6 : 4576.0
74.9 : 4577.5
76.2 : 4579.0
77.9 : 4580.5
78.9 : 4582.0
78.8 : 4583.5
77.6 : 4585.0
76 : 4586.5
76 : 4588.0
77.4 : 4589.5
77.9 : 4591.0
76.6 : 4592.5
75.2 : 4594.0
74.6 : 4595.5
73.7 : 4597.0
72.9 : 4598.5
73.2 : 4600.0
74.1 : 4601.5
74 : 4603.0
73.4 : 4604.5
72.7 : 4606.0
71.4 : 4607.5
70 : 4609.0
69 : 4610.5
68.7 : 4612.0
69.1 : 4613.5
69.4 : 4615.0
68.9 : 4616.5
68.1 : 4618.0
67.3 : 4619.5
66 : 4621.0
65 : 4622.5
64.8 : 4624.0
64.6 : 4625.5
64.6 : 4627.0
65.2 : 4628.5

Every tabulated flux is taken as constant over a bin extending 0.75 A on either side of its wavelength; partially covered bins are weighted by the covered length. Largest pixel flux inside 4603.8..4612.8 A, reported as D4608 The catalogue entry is 73.4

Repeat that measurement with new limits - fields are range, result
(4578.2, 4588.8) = 78.9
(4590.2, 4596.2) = 77.9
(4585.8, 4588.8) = 76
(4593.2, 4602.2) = 75.2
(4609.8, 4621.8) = 69.4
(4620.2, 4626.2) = 66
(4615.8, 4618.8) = 68.9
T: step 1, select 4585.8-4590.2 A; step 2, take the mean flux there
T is 76.5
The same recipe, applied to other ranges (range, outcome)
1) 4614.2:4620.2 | 68.4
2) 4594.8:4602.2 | 73.7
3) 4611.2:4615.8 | 69.1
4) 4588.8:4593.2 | 77.3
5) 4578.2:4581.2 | 77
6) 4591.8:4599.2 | 74.6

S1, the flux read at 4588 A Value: 76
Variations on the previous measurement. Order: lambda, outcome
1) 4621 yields 66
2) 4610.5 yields 69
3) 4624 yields 64.8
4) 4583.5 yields 78.8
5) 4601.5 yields 74.1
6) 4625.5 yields 64.6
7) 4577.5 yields 74.9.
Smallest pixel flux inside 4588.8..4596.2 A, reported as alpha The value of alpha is 74.6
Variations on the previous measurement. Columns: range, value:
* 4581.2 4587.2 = 76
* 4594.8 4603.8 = 72.9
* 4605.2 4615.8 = 68.7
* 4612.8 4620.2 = 67.3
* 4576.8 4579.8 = 74.9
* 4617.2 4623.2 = 65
